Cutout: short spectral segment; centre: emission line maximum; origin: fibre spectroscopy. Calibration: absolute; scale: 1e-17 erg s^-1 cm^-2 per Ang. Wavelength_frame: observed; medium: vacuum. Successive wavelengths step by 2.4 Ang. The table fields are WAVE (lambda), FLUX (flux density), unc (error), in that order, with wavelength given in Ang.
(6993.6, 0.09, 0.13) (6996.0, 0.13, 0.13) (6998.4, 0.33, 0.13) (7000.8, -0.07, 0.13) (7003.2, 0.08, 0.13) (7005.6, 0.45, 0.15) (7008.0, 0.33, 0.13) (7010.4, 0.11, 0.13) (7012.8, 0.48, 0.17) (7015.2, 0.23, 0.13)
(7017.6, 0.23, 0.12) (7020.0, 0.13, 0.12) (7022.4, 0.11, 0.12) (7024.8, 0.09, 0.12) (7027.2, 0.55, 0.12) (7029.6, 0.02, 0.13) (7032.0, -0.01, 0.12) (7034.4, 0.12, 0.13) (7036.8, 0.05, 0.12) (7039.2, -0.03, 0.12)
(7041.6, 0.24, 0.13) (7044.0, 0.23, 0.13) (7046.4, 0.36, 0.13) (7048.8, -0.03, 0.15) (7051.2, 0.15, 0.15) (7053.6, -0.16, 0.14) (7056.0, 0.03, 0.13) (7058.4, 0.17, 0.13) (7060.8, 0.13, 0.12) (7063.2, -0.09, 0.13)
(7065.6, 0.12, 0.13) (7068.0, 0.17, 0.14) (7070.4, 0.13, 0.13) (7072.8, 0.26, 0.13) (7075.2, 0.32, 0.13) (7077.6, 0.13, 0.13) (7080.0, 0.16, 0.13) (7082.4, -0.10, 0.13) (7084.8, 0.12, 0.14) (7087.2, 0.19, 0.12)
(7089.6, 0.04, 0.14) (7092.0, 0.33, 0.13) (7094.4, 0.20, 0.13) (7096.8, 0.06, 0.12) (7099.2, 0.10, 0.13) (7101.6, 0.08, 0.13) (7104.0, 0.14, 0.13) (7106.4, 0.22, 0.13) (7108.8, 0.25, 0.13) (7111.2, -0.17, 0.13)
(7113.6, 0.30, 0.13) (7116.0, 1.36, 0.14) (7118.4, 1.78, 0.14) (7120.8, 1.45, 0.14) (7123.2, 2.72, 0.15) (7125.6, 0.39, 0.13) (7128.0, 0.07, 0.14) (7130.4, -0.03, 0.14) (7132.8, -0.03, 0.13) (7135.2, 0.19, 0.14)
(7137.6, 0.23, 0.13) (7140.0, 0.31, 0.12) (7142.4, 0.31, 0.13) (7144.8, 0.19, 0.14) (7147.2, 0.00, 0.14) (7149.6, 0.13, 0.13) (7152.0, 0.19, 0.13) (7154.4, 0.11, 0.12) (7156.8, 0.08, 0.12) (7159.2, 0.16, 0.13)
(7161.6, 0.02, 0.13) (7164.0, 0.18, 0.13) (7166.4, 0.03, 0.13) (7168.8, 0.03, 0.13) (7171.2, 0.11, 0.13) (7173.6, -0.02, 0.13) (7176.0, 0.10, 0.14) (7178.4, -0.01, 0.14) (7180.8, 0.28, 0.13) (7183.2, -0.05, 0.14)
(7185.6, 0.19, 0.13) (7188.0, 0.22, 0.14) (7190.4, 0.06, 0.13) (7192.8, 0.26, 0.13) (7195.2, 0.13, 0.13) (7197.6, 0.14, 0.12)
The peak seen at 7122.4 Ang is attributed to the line [O II]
